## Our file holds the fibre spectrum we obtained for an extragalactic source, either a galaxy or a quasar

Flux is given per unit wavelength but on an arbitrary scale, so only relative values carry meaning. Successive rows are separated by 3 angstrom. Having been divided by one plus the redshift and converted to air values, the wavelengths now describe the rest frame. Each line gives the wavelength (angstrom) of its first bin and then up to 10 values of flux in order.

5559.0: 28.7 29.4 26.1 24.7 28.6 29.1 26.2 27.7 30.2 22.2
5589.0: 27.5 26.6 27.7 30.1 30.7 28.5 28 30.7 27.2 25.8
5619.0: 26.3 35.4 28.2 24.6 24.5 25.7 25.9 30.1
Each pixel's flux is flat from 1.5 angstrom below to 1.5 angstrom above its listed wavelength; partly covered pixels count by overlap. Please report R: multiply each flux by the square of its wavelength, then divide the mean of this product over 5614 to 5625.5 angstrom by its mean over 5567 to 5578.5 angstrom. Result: 1.08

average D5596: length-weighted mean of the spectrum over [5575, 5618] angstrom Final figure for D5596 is 27.8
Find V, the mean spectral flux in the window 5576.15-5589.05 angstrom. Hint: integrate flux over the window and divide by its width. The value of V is 26.7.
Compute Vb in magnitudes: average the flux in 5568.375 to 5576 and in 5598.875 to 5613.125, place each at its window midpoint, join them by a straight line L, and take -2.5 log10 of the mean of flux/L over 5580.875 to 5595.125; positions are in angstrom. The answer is 0.07 mag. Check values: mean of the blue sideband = 28.1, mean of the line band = 26.8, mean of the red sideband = 29.2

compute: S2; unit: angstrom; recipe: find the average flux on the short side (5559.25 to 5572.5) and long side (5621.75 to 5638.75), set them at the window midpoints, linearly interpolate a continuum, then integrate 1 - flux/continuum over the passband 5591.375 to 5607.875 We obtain -1.0 angstrom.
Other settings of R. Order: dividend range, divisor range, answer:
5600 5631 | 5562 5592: 1.06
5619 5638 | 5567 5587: 1.03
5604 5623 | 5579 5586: 1.05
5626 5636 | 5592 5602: 0.88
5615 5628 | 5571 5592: 1.06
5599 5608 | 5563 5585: 1.07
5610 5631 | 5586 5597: 1.05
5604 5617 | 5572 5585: 1.01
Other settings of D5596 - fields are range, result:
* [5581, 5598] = 27.2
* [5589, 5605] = 28.6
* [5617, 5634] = 27.6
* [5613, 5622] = 27.8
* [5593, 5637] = 28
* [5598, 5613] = 29.3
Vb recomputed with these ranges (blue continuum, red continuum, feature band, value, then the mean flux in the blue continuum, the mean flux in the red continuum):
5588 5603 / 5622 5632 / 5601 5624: -0.04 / 28.6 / 27.3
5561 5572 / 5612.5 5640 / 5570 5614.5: -0.04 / 27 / 27.2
